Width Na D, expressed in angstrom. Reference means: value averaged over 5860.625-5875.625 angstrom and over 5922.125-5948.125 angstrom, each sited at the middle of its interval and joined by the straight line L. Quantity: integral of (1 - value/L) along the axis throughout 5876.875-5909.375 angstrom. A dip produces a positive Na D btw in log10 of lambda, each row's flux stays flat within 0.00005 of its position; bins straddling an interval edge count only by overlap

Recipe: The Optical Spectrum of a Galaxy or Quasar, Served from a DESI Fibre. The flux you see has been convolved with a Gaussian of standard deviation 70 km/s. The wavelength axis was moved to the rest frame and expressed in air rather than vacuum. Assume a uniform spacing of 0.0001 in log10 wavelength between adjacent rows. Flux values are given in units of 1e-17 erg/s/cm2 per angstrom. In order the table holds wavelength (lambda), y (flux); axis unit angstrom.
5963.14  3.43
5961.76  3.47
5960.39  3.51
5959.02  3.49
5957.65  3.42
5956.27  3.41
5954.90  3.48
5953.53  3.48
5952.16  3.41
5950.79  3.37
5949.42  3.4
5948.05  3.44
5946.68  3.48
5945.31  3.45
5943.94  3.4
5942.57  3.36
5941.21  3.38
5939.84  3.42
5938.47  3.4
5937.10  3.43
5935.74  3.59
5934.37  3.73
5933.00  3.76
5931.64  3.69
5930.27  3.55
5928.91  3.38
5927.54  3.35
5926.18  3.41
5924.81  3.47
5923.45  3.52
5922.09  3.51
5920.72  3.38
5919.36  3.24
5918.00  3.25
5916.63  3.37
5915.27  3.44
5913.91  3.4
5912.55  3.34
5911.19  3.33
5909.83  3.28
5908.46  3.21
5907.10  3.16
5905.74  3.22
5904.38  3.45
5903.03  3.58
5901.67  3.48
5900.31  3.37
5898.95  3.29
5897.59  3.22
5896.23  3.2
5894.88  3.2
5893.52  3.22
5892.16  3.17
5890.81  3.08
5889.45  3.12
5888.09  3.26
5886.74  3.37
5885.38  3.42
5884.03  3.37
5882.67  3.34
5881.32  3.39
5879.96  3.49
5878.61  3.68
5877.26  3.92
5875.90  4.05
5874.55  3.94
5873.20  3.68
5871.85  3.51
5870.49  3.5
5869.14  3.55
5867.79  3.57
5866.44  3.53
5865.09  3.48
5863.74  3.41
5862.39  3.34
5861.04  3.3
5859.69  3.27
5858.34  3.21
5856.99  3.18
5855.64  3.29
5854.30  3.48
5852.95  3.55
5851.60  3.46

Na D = 1.7 angstrom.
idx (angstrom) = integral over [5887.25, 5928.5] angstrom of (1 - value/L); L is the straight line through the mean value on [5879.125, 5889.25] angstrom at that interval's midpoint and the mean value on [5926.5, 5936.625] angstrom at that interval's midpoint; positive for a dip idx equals 1.8 angstrom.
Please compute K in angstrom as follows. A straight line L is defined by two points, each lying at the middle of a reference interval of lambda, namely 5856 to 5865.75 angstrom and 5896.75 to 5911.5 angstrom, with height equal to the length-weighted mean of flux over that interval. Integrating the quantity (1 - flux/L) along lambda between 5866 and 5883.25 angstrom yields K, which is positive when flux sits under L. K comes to -1.6 angstrom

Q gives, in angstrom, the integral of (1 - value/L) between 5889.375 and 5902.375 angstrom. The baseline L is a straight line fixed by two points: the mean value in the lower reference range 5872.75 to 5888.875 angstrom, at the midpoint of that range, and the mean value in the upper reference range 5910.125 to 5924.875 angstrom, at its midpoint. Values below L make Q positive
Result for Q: 0.9 angstrom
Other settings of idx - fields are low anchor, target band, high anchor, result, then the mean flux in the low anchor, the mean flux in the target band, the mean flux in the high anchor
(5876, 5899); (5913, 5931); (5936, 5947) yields -0.04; 3.36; 3.41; 3.42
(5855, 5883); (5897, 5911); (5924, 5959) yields 0.65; 3.51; 3.33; 3.47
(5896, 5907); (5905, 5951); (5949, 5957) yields -0.39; 3.35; 3.42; 3.42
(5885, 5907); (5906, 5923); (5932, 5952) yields 0.18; 3.29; 3.32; 3.47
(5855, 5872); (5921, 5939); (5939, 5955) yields -0.56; 3.39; 3.52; 3.42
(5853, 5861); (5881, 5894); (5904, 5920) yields 0.13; 3.31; 3.27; 3.3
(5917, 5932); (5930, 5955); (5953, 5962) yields -0.27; 3.42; 3.48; 3.47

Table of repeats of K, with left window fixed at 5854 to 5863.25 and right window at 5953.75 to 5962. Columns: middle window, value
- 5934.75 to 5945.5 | -0.01 angstrom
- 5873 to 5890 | -1.07 angstrom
